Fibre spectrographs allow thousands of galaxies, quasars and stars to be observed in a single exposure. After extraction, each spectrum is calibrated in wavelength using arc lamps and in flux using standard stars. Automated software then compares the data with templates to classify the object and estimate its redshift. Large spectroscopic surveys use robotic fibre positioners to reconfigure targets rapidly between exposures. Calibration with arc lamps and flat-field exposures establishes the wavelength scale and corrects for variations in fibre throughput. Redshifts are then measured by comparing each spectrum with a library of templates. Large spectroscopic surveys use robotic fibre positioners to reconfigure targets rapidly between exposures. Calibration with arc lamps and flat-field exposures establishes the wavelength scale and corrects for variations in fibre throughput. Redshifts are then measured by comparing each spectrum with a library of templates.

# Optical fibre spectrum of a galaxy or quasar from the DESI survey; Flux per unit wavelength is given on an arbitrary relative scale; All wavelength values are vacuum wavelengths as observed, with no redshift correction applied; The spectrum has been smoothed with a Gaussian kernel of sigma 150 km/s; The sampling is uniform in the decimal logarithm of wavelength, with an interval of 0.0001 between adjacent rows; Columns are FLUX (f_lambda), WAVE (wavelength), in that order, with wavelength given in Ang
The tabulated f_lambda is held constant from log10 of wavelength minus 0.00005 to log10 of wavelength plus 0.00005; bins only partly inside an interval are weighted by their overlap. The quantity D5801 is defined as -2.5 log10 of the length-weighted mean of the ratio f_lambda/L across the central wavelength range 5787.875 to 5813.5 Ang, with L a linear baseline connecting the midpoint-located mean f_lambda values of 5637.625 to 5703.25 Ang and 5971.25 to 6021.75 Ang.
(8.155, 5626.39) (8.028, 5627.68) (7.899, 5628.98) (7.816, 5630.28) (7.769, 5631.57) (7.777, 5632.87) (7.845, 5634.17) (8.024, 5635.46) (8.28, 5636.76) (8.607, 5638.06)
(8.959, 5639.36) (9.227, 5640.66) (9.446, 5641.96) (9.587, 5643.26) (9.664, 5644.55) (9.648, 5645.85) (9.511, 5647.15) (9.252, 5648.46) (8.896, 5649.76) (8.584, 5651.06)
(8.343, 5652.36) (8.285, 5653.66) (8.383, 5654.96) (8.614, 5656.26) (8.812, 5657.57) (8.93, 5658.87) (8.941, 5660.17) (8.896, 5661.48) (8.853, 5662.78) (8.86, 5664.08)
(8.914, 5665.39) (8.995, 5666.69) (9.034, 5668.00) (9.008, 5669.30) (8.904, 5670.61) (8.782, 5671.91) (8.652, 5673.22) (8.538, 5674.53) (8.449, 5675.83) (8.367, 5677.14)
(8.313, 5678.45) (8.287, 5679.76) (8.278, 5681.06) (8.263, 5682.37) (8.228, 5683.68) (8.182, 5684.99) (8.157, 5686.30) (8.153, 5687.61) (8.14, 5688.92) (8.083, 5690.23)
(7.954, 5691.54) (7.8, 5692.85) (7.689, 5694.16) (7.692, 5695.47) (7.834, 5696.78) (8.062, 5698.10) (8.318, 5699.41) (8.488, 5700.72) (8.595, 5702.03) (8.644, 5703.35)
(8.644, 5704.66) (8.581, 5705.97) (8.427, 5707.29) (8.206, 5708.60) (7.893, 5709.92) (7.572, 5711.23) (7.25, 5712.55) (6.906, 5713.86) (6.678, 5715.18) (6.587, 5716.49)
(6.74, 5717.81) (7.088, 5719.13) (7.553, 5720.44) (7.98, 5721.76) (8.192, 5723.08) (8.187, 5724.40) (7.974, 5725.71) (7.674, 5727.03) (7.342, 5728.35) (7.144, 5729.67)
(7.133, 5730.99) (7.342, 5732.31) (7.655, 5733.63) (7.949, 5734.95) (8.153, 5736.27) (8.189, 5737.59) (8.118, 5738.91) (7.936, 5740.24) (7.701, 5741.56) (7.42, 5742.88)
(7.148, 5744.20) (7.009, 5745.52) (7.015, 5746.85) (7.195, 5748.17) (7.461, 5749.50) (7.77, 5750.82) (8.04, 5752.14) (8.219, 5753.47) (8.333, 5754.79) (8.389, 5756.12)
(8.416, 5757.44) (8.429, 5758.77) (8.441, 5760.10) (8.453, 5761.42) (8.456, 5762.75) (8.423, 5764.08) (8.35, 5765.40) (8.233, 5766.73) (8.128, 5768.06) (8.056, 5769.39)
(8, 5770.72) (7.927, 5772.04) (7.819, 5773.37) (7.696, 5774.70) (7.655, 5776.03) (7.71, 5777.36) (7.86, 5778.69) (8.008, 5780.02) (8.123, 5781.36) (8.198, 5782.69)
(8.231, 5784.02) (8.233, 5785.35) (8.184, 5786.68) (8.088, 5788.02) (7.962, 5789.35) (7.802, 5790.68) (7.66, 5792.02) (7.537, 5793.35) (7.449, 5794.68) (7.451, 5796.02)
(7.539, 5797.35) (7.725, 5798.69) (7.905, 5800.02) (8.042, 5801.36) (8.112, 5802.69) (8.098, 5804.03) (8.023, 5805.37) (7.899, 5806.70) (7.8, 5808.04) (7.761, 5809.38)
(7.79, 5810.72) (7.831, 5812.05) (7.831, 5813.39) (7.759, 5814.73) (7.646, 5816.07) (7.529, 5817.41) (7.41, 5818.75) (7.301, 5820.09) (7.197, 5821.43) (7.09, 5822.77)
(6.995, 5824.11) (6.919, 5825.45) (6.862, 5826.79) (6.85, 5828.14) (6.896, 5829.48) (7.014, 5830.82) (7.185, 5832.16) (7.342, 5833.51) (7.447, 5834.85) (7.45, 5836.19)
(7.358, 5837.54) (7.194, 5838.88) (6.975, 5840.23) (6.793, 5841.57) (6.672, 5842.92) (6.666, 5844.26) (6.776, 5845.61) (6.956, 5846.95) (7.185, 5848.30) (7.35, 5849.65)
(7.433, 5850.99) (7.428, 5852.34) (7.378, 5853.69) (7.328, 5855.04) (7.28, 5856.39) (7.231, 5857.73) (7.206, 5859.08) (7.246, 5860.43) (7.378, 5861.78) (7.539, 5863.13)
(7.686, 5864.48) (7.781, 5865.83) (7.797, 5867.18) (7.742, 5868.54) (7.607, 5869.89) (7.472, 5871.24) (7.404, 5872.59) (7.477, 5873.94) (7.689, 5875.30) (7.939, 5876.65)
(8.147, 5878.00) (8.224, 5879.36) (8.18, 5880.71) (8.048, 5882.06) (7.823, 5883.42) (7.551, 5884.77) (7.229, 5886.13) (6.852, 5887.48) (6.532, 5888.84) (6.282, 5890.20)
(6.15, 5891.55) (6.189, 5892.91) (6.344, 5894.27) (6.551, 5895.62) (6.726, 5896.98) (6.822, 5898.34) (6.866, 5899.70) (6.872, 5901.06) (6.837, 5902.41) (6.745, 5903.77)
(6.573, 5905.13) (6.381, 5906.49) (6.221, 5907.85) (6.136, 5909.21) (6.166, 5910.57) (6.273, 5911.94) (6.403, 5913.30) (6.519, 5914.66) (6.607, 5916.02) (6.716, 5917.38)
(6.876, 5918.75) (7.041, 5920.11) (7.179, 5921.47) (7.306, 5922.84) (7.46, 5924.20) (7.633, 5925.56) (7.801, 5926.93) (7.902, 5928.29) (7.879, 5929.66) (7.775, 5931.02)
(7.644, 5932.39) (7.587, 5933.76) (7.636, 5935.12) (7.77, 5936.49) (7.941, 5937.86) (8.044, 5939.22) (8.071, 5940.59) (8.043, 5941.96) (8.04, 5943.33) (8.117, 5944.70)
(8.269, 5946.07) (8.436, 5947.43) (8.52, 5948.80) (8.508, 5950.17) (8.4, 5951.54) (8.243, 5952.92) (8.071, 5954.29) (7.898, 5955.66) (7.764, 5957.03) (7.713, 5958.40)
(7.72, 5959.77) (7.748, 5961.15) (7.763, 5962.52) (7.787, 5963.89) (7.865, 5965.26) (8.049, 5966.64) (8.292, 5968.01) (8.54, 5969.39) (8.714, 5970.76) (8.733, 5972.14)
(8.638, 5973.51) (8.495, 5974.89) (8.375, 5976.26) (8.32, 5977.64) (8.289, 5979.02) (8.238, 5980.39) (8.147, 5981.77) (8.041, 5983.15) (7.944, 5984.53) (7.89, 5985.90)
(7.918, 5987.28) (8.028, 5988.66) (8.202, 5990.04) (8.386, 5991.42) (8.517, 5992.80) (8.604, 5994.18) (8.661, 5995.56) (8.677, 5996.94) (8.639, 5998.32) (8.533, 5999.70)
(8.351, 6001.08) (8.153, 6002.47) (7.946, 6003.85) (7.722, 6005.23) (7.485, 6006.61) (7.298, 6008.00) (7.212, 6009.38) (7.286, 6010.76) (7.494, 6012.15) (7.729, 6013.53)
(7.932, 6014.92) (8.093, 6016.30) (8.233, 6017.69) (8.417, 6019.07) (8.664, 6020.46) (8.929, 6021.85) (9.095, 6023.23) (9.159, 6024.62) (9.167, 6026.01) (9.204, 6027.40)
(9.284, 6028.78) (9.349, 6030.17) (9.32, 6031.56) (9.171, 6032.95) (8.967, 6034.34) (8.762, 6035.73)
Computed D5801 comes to 0.08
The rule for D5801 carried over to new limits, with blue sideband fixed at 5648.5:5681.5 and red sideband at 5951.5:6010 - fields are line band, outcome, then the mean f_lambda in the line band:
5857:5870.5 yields 0.11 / 7.52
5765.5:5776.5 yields 0.07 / 7.97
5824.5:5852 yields 0.19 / 7.07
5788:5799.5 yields 0.11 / 7.68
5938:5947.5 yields 0.01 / 8.12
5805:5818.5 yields 0.09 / 7.77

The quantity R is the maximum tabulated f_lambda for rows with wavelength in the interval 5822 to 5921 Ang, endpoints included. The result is 8.224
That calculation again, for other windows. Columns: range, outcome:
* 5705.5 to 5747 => 8.581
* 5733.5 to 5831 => 8.456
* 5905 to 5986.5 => 8.733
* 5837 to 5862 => 7.433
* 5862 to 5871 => 7.797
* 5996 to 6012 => 8.677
